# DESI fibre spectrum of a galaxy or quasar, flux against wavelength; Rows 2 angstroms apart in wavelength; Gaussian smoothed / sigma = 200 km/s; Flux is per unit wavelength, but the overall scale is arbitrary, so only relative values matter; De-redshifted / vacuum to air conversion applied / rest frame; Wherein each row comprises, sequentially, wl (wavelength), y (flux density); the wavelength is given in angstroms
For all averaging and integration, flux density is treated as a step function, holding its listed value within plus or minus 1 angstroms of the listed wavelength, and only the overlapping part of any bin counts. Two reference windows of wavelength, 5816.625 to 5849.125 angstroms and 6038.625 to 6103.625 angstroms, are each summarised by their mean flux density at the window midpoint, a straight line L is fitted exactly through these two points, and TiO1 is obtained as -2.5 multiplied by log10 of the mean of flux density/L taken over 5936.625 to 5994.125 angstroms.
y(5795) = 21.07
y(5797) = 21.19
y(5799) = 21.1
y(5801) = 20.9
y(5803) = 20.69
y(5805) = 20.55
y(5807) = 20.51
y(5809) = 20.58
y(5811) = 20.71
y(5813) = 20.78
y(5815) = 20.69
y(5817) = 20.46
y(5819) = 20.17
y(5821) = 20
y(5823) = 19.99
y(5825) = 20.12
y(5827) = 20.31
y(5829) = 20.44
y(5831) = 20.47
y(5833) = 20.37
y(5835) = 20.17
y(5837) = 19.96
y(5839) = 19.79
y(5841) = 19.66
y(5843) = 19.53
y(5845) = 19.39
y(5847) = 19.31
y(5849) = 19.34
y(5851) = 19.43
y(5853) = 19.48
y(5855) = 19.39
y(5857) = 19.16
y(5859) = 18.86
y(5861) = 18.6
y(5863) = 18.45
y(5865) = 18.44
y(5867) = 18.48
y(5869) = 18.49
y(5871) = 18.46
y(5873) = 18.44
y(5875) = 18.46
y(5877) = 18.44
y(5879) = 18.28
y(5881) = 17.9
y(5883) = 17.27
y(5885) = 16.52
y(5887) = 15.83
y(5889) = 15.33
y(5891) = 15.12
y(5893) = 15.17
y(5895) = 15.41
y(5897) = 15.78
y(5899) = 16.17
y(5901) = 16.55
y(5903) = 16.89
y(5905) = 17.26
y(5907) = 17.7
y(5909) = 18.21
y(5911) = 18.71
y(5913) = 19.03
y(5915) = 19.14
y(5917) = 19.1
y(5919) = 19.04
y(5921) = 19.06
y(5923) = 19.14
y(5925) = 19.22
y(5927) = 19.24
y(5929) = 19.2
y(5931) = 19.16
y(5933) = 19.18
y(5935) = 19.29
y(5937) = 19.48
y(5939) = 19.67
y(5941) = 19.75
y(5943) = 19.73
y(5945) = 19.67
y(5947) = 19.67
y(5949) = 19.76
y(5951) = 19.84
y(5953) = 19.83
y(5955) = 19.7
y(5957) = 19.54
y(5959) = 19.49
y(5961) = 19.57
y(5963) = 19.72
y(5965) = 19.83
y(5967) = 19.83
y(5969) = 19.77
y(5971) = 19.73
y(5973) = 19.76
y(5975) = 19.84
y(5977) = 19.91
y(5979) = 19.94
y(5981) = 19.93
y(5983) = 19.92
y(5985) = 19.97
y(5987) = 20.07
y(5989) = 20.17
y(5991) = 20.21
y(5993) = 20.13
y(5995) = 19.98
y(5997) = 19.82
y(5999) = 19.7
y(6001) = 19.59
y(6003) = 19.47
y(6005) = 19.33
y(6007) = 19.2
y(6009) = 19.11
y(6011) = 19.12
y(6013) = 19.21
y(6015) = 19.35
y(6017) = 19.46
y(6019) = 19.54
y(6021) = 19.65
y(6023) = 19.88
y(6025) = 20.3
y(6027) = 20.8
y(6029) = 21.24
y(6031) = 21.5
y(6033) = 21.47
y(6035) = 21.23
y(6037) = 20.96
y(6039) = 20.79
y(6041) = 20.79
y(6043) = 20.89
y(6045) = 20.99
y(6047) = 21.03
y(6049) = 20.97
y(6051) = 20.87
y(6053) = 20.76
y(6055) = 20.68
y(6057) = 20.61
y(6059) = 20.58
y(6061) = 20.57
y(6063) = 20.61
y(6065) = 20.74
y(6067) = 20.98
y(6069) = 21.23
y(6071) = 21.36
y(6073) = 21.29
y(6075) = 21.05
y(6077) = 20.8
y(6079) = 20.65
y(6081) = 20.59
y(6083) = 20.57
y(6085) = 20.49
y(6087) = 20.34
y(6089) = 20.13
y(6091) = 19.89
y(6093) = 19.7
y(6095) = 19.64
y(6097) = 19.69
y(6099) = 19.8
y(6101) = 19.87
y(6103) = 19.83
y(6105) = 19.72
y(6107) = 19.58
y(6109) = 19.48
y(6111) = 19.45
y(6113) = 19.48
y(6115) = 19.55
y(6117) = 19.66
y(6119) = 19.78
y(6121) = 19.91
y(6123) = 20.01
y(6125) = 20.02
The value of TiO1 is 0.03 mag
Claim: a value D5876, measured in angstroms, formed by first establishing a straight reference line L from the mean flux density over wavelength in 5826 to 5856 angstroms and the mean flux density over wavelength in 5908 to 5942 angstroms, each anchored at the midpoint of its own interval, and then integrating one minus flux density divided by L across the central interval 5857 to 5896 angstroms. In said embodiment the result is 4.0 angstroms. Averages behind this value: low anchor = 19.8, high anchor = 19.2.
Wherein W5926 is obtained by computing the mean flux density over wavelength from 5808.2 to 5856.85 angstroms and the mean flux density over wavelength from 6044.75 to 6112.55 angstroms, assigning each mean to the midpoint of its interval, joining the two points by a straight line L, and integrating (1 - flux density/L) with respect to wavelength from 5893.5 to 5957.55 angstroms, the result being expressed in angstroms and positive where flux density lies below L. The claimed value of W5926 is 4.7 angstroms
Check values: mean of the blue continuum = 20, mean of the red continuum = 20.4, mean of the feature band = 18.7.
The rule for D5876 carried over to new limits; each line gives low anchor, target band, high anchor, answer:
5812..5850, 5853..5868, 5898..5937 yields 0.5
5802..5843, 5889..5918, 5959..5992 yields 4.3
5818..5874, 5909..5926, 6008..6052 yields 0.7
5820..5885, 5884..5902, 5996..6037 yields 3.4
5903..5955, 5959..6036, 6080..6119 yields -2.0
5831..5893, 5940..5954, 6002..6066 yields -0.2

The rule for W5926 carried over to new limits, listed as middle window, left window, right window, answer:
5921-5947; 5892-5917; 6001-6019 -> -2.29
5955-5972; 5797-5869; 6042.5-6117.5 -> 0.39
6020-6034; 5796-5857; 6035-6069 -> 0.04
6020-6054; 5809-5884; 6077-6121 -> -1.78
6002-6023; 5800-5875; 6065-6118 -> 0.71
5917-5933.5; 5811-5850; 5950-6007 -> 0.62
